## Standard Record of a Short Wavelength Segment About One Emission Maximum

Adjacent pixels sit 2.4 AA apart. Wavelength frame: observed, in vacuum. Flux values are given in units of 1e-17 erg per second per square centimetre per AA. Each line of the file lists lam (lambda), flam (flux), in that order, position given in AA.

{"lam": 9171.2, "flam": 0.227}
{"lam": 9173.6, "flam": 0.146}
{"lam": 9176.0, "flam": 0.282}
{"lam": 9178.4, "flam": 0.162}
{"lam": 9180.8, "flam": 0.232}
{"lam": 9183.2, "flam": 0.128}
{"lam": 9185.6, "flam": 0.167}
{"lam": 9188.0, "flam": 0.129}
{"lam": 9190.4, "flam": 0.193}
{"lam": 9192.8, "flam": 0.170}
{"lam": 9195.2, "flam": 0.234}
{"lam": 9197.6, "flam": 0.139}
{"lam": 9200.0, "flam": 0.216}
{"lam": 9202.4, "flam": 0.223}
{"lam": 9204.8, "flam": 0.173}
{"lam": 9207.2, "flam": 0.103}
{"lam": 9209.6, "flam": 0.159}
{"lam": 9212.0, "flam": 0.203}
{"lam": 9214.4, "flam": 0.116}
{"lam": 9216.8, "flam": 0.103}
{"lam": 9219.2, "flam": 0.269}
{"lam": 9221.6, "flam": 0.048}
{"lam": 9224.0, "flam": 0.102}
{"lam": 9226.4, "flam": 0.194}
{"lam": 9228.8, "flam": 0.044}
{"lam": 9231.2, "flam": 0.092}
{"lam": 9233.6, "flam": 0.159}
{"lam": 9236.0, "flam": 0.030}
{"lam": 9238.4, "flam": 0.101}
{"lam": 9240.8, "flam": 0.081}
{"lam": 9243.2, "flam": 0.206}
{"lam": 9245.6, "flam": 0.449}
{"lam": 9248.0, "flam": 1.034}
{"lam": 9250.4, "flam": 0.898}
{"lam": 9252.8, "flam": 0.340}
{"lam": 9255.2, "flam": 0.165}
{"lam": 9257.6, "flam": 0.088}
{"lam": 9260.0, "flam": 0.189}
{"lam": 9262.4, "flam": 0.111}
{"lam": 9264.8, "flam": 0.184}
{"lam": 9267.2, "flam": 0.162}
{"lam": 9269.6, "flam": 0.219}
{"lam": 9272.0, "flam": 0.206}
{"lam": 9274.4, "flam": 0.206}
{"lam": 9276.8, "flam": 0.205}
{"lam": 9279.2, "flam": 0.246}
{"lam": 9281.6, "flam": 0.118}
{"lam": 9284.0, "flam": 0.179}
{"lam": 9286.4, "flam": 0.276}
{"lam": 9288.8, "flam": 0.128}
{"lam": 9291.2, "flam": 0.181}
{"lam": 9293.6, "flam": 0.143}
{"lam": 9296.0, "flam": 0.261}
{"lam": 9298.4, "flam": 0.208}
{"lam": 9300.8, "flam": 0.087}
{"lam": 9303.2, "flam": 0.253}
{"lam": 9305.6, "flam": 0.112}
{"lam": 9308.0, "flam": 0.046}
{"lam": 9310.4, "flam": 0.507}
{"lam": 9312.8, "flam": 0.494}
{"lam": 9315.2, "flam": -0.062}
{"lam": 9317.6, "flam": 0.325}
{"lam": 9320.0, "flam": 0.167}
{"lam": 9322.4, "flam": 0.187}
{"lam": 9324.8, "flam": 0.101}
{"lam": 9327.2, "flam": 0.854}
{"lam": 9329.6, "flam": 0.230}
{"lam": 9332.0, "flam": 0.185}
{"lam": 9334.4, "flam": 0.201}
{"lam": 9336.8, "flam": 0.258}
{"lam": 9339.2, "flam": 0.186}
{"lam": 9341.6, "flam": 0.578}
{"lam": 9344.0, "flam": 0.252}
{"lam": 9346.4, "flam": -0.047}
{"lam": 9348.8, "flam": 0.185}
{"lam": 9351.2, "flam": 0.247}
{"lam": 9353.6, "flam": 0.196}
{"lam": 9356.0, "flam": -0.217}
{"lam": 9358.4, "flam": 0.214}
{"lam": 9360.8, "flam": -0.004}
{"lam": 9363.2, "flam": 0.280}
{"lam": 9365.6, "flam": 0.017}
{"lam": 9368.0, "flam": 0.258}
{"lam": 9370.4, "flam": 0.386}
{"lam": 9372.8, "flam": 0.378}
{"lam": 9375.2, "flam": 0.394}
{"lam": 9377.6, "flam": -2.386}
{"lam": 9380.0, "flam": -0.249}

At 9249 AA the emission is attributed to H-beta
